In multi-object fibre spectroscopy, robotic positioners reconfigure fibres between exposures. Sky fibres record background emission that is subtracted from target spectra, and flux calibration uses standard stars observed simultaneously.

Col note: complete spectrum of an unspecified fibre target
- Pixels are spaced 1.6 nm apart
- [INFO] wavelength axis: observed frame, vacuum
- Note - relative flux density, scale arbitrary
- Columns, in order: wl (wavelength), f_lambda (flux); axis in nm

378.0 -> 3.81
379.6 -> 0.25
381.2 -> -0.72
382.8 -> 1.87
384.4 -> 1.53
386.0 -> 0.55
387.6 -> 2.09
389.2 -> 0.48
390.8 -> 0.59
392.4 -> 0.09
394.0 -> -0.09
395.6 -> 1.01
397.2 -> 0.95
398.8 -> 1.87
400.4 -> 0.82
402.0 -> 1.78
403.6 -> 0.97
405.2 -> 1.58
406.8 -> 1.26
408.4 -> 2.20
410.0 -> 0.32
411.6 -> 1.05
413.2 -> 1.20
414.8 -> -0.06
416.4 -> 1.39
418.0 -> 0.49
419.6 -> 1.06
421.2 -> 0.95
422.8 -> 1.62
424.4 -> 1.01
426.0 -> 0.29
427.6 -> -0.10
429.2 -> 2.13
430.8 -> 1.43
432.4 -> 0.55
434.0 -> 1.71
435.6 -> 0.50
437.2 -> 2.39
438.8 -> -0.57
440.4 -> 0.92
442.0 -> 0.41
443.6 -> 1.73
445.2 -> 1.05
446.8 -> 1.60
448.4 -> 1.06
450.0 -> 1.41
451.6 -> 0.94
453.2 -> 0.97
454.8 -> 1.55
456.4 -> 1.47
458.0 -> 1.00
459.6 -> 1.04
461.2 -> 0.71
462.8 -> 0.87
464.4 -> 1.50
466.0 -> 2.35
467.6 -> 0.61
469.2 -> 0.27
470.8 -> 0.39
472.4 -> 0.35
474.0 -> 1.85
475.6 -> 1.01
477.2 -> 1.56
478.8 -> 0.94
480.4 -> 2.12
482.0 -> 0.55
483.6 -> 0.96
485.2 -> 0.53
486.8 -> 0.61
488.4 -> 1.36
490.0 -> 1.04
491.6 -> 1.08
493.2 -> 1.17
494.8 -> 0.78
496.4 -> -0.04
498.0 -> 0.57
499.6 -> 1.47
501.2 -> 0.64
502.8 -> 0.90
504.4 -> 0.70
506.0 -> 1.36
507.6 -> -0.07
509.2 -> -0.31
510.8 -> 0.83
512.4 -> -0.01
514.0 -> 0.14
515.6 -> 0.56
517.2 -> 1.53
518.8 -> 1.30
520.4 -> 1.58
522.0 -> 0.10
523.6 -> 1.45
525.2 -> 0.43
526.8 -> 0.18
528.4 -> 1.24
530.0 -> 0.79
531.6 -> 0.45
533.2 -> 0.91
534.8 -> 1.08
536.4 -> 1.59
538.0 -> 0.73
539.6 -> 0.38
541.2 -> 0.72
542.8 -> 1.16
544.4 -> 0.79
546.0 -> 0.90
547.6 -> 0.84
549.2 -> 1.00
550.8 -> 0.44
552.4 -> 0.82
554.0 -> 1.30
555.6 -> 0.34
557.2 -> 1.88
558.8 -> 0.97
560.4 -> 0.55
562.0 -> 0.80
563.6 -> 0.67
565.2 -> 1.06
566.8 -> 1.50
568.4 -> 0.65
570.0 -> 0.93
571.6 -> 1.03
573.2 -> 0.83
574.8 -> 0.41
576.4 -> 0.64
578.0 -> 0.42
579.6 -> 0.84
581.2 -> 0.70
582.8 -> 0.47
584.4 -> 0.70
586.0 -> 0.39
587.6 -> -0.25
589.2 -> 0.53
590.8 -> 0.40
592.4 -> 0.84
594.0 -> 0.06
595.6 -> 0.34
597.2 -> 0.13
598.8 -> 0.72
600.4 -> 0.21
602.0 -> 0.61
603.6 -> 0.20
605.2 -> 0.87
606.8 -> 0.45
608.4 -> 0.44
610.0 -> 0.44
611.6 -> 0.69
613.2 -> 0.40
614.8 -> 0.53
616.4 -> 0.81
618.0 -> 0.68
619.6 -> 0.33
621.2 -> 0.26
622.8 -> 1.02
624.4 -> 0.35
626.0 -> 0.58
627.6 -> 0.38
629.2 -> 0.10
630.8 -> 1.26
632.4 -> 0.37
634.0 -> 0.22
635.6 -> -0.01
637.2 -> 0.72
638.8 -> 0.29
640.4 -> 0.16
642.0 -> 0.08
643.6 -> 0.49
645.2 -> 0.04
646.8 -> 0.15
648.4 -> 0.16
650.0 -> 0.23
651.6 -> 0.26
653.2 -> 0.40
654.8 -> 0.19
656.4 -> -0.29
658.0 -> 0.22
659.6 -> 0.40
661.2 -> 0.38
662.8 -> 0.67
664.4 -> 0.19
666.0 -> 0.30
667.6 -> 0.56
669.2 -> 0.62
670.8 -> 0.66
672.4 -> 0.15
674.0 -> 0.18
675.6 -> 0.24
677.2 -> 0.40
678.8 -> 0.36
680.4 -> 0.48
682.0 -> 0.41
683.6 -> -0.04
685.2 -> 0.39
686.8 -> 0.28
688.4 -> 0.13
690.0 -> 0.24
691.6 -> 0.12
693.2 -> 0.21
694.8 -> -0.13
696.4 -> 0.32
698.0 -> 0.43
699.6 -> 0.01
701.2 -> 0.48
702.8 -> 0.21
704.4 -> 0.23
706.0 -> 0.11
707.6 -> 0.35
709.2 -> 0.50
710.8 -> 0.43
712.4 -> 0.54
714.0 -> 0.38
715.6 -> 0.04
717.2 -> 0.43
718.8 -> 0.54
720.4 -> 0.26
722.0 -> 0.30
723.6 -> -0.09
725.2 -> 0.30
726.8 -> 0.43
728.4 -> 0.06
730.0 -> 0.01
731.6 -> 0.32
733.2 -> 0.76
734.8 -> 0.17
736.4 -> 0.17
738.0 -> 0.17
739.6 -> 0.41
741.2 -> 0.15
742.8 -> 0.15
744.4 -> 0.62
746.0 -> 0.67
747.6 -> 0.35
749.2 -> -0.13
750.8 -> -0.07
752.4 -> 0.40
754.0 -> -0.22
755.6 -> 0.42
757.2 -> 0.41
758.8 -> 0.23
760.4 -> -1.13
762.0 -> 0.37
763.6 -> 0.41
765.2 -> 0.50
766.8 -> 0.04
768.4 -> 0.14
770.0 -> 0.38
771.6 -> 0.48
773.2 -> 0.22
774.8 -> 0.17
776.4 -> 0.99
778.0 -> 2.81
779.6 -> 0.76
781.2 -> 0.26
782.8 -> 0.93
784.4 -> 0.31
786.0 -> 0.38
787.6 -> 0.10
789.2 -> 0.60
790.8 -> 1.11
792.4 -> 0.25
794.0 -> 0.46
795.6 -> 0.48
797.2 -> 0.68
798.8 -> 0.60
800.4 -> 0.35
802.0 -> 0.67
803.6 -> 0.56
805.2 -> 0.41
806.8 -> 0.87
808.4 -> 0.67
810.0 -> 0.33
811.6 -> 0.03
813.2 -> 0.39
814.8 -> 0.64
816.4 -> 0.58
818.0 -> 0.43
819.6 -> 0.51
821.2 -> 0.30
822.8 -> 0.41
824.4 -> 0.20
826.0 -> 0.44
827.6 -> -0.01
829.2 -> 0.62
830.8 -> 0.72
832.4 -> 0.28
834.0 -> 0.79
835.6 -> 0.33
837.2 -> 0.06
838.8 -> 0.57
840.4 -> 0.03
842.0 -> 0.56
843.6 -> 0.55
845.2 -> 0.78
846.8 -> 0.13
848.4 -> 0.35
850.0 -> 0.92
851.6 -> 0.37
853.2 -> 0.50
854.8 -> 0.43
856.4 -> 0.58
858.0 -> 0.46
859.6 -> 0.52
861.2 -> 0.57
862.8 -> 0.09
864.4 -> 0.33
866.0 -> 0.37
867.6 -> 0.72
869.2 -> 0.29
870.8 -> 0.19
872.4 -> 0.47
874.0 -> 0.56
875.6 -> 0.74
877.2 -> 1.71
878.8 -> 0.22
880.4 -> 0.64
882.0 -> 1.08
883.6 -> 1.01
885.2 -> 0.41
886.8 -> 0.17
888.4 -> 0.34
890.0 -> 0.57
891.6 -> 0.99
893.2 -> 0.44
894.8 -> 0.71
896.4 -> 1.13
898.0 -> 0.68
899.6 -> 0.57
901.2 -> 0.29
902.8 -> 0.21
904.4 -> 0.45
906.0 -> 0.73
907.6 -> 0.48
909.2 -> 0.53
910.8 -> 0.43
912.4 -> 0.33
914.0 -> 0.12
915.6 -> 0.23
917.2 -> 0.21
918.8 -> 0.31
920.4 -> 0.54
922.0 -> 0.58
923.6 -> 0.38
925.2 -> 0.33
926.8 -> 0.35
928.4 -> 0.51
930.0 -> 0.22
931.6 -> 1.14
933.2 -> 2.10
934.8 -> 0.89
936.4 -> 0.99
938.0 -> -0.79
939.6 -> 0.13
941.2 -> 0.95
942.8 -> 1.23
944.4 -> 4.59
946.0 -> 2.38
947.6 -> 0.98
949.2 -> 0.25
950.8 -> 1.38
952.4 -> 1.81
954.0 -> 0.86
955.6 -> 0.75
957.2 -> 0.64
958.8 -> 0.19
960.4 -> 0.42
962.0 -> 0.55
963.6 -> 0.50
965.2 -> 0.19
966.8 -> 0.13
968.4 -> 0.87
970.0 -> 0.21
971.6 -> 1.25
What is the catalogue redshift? 1.086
